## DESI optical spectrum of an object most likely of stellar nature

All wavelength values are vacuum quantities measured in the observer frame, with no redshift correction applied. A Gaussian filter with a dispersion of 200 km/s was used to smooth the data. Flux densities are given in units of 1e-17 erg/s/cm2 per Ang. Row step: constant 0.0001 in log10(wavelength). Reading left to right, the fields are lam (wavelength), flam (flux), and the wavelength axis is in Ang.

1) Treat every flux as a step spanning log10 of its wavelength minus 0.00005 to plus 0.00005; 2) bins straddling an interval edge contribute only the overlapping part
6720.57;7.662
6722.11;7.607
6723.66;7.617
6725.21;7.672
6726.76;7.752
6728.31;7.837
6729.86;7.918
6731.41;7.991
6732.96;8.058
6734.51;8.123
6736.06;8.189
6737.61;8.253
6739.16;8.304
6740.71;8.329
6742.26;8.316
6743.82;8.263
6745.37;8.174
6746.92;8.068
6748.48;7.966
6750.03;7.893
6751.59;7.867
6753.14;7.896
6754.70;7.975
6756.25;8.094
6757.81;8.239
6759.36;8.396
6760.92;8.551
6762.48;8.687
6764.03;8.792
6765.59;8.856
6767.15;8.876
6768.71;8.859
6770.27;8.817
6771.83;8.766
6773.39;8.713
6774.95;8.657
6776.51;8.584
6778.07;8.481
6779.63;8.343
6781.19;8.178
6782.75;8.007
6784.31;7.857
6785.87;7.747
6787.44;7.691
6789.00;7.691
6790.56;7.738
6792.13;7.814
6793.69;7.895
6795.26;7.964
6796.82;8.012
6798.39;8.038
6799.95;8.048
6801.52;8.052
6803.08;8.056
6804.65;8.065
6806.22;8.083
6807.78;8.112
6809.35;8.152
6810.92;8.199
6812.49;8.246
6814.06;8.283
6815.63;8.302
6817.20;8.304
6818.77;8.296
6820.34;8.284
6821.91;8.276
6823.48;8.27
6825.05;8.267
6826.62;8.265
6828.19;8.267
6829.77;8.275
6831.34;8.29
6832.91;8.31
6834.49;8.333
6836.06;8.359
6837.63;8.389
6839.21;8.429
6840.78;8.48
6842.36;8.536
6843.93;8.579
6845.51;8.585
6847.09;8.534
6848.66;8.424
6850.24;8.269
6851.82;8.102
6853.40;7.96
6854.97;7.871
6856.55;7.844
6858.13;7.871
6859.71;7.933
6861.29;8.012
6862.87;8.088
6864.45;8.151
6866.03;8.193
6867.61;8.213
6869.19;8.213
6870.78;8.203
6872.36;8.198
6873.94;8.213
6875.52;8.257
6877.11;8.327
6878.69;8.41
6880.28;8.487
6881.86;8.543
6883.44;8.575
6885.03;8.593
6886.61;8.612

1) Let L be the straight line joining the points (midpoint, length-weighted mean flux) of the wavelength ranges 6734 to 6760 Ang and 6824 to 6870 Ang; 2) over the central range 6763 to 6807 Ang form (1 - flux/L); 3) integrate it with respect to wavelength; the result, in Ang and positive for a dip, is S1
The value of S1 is -0.3 Ang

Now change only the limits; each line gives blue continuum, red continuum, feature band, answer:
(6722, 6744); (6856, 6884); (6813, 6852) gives -0.9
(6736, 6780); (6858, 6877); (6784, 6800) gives 0.9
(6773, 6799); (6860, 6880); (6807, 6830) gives -0.4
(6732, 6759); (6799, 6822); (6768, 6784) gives -0.7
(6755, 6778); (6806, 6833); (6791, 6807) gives 0.8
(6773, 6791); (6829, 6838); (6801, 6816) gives 0.2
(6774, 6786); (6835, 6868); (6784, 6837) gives 0.9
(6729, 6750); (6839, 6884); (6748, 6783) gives -1.1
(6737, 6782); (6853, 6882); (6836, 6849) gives -0.4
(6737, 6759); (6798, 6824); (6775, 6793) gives 0.3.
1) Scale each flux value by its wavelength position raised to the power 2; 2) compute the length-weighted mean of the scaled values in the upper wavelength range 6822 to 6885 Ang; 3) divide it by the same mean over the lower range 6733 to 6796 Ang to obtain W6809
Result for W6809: 1.0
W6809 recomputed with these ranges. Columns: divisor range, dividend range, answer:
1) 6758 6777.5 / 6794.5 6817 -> 0.94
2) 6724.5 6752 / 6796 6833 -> 1.04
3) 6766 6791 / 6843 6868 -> 1.00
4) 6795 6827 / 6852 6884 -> 1.02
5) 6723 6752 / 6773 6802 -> 1.02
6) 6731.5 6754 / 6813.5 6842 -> 1.05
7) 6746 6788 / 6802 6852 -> 1.01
